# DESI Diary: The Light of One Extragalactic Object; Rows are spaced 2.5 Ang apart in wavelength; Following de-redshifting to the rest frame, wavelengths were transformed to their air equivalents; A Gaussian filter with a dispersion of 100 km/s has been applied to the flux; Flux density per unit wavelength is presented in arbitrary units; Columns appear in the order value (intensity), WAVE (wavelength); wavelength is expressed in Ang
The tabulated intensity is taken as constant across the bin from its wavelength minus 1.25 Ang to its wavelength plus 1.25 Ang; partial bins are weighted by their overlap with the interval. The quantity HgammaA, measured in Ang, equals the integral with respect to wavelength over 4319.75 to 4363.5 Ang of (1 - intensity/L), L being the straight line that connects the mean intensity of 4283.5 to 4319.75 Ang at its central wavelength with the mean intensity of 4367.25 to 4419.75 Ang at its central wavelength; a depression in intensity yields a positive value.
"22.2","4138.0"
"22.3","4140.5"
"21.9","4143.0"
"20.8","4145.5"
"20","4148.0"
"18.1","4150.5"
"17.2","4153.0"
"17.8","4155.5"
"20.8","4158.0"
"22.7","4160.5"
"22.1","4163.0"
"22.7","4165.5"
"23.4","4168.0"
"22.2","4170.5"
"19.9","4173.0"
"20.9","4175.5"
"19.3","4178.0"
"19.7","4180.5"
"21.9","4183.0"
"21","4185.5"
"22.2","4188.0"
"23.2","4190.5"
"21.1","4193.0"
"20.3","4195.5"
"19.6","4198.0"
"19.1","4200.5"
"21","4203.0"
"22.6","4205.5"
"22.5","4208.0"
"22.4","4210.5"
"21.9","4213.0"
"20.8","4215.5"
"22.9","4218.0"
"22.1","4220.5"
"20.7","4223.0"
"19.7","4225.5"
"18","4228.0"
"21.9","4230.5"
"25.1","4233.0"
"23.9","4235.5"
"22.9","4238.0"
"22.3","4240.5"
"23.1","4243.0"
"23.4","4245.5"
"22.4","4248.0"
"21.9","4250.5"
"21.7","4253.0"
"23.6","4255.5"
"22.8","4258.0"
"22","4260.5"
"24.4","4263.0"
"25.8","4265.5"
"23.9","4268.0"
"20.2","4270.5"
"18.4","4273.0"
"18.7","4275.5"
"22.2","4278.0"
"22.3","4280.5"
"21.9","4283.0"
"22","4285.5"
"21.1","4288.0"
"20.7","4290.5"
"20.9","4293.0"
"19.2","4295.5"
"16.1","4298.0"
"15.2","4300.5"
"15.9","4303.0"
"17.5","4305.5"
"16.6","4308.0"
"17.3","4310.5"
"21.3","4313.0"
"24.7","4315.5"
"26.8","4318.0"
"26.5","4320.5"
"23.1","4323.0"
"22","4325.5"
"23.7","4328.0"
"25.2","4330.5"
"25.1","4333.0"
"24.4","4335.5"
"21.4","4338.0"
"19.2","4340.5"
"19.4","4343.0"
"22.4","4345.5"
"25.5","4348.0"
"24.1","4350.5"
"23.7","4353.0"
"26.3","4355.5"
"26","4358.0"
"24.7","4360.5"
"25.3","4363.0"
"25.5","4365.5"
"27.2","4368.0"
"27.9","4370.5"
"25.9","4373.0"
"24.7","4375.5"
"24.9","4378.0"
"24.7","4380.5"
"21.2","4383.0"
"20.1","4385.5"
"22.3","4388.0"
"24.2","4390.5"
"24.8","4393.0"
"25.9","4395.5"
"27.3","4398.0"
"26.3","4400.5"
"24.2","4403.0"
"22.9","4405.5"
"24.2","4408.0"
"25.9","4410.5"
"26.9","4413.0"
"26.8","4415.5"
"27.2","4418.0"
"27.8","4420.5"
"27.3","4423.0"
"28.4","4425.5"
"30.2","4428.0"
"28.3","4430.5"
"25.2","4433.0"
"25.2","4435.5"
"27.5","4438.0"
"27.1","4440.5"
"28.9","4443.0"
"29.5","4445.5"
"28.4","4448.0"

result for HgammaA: -3.28 Ang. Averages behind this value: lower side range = 19.8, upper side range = 25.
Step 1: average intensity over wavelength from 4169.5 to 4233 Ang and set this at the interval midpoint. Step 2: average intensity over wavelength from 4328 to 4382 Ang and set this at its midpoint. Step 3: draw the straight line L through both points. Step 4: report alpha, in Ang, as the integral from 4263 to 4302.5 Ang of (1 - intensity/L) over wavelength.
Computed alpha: 3.9 Ang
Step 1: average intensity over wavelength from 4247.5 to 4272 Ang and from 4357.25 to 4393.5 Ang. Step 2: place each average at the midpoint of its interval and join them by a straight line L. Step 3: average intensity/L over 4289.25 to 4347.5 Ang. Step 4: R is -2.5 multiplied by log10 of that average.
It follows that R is 0.13 mag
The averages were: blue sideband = 22.8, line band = 21.1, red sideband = 24.6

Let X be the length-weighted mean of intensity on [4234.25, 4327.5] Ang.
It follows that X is 21.5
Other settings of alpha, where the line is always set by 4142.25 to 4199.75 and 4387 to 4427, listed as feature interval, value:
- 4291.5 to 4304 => 3.2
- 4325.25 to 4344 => 1.3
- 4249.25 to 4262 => 0.1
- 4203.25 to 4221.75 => -0.4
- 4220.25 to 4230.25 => 0.8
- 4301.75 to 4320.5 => 2.6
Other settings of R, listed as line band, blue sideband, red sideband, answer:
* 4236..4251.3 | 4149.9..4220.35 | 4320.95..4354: -0.04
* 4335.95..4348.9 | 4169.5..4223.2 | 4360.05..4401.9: 0.12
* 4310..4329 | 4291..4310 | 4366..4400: -0.22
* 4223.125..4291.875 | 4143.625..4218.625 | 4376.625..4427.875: 0.02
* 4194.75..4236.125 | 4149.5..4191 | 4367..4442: 0.02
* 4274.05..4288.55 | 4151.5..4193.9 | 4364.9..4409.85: 0.08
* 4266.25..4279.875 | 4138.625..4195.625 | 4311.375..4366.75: 0.09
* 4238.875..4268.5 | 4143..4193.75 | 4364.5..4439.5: -0.02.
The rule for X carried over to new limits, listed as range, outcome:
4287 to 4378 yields 22.6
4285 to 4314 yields 18.5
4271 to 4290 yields 20.9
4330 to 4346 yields 22.3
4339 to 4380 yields 24.5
